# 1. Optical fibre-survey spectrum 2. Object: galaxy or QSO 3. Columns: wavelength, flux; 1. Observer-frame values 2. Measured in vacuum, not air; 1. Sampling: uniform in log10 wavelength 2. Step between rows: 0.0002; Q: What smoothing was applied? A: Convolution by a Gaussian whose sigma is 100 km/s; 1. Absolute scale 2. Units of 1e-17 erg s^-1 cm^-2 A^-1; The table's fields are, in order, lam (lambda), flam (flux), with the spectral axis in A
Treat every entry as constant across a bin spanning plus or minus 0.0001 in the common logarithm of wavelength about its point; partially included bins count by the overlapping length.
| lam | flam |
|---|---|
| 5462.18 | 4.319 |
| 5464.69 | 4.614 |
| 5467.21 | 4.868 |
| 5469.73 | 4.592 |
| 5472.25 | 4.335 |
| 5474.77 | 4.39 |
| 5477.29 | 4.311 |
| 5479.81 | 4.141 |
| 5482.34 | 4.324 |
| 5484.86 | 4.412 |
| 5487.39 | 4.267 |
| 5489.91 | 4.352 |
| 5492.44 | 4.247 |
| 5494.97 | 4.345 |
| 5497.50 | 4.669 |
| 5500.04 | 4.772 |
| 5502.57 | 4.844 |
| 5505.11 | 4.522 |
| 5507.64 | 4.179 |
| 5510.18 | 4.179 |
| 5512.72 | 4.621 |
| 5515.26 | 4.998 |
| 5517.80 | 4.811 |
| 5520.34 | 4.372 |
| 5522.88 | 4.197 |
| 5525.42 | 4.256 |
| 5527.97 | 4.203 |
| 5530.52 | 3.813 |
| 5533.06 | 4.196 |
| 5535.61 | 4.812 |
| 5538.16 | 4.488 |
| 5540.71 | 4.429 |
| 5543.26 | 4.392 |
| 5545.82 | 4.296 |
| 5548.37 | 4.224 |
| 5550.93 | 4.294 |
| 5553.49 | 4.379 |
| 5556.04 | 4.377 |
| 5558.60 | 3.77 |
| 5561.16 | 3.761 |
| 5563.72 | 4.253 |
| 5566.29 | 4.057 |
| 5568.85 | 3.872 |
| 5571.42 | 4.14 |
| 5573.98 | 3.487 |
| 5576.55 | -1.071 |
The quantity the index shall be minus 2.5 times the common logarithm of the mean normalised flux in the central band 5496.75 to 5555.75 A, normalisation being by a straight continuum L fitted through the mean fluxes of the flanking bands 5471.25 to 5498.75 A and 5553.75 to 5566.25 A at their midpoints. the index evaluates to -0.059 mag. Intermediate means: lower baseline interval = 4.35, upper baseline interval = 4.07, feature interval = 4.43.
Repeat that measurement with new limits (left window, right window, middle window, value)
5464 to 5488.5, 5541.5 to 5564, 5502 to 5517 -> -0.056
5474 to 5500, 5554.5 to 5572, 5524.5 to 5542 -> -0.039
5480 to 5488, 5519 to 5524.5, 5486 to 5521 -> -0.052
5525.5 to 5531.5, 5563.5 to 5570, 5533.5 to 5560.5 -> -0.073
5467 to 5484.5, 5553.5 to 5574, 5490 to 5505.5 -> -0.061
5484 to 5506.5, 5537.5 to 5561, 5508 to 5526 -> -0.021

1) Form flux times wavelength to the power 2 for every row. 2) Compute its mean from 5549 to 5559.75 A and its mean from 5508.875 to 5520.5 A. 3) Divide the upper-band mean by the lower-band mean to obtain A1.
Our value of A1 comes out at 0.93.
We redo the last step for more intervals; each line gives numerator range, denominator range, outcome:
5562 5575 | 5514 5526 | 0.89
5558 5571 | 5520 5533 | 0.97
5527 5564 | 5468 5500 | 0.99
